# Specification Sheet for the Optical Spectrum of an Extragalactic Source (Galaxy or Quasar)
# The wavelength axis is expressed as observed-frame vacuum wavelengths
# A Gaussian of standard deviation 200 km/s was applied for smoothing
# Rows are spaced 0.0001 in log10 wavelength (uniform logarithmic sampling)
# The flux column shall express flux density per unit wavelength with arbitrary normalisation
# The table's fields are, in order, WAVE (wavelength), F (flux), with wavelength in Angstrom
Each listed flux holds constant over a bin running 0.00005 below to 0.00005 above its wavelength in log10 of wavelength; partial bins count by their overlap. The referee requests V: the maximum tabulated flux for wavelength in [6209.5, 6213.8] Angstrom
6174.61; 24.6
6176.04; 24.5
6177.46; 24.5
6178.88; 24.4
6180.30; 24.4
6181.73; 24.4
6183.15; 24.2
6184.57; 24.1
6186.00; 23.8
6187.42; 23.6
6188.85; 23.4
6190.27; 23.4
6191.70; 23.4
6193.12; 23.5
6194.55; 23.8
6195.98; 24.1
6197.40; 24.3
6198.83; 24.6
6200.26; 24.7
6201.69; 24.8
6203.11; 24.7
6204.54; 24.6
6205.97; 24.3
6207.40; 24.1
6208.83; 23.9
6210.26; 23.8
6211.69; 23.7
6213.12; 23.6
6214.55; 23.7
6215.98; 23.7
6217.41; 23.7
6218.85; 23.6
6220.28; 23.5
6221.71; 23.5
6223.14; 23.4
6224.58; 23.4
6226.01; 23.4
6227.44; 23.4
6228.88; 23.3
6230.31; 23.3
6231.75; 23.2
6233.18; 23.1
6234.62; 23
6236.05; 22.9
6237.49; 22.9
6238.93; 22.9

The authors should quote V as 23.8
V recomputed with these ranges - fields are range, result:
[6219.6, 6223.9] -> 23.5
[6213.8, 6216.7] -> 23.7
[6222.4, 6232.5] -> 23.4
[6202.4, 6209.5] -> 24.7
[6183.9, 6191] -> 24.1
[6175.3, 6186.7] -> 24.5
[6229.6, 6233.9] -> 23.3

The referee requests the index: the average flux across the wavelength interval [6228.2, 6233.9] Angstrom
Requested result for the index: 23.2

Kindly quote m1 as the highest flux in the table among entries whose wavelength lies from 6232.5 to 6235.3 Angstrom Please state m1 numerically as 23.1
